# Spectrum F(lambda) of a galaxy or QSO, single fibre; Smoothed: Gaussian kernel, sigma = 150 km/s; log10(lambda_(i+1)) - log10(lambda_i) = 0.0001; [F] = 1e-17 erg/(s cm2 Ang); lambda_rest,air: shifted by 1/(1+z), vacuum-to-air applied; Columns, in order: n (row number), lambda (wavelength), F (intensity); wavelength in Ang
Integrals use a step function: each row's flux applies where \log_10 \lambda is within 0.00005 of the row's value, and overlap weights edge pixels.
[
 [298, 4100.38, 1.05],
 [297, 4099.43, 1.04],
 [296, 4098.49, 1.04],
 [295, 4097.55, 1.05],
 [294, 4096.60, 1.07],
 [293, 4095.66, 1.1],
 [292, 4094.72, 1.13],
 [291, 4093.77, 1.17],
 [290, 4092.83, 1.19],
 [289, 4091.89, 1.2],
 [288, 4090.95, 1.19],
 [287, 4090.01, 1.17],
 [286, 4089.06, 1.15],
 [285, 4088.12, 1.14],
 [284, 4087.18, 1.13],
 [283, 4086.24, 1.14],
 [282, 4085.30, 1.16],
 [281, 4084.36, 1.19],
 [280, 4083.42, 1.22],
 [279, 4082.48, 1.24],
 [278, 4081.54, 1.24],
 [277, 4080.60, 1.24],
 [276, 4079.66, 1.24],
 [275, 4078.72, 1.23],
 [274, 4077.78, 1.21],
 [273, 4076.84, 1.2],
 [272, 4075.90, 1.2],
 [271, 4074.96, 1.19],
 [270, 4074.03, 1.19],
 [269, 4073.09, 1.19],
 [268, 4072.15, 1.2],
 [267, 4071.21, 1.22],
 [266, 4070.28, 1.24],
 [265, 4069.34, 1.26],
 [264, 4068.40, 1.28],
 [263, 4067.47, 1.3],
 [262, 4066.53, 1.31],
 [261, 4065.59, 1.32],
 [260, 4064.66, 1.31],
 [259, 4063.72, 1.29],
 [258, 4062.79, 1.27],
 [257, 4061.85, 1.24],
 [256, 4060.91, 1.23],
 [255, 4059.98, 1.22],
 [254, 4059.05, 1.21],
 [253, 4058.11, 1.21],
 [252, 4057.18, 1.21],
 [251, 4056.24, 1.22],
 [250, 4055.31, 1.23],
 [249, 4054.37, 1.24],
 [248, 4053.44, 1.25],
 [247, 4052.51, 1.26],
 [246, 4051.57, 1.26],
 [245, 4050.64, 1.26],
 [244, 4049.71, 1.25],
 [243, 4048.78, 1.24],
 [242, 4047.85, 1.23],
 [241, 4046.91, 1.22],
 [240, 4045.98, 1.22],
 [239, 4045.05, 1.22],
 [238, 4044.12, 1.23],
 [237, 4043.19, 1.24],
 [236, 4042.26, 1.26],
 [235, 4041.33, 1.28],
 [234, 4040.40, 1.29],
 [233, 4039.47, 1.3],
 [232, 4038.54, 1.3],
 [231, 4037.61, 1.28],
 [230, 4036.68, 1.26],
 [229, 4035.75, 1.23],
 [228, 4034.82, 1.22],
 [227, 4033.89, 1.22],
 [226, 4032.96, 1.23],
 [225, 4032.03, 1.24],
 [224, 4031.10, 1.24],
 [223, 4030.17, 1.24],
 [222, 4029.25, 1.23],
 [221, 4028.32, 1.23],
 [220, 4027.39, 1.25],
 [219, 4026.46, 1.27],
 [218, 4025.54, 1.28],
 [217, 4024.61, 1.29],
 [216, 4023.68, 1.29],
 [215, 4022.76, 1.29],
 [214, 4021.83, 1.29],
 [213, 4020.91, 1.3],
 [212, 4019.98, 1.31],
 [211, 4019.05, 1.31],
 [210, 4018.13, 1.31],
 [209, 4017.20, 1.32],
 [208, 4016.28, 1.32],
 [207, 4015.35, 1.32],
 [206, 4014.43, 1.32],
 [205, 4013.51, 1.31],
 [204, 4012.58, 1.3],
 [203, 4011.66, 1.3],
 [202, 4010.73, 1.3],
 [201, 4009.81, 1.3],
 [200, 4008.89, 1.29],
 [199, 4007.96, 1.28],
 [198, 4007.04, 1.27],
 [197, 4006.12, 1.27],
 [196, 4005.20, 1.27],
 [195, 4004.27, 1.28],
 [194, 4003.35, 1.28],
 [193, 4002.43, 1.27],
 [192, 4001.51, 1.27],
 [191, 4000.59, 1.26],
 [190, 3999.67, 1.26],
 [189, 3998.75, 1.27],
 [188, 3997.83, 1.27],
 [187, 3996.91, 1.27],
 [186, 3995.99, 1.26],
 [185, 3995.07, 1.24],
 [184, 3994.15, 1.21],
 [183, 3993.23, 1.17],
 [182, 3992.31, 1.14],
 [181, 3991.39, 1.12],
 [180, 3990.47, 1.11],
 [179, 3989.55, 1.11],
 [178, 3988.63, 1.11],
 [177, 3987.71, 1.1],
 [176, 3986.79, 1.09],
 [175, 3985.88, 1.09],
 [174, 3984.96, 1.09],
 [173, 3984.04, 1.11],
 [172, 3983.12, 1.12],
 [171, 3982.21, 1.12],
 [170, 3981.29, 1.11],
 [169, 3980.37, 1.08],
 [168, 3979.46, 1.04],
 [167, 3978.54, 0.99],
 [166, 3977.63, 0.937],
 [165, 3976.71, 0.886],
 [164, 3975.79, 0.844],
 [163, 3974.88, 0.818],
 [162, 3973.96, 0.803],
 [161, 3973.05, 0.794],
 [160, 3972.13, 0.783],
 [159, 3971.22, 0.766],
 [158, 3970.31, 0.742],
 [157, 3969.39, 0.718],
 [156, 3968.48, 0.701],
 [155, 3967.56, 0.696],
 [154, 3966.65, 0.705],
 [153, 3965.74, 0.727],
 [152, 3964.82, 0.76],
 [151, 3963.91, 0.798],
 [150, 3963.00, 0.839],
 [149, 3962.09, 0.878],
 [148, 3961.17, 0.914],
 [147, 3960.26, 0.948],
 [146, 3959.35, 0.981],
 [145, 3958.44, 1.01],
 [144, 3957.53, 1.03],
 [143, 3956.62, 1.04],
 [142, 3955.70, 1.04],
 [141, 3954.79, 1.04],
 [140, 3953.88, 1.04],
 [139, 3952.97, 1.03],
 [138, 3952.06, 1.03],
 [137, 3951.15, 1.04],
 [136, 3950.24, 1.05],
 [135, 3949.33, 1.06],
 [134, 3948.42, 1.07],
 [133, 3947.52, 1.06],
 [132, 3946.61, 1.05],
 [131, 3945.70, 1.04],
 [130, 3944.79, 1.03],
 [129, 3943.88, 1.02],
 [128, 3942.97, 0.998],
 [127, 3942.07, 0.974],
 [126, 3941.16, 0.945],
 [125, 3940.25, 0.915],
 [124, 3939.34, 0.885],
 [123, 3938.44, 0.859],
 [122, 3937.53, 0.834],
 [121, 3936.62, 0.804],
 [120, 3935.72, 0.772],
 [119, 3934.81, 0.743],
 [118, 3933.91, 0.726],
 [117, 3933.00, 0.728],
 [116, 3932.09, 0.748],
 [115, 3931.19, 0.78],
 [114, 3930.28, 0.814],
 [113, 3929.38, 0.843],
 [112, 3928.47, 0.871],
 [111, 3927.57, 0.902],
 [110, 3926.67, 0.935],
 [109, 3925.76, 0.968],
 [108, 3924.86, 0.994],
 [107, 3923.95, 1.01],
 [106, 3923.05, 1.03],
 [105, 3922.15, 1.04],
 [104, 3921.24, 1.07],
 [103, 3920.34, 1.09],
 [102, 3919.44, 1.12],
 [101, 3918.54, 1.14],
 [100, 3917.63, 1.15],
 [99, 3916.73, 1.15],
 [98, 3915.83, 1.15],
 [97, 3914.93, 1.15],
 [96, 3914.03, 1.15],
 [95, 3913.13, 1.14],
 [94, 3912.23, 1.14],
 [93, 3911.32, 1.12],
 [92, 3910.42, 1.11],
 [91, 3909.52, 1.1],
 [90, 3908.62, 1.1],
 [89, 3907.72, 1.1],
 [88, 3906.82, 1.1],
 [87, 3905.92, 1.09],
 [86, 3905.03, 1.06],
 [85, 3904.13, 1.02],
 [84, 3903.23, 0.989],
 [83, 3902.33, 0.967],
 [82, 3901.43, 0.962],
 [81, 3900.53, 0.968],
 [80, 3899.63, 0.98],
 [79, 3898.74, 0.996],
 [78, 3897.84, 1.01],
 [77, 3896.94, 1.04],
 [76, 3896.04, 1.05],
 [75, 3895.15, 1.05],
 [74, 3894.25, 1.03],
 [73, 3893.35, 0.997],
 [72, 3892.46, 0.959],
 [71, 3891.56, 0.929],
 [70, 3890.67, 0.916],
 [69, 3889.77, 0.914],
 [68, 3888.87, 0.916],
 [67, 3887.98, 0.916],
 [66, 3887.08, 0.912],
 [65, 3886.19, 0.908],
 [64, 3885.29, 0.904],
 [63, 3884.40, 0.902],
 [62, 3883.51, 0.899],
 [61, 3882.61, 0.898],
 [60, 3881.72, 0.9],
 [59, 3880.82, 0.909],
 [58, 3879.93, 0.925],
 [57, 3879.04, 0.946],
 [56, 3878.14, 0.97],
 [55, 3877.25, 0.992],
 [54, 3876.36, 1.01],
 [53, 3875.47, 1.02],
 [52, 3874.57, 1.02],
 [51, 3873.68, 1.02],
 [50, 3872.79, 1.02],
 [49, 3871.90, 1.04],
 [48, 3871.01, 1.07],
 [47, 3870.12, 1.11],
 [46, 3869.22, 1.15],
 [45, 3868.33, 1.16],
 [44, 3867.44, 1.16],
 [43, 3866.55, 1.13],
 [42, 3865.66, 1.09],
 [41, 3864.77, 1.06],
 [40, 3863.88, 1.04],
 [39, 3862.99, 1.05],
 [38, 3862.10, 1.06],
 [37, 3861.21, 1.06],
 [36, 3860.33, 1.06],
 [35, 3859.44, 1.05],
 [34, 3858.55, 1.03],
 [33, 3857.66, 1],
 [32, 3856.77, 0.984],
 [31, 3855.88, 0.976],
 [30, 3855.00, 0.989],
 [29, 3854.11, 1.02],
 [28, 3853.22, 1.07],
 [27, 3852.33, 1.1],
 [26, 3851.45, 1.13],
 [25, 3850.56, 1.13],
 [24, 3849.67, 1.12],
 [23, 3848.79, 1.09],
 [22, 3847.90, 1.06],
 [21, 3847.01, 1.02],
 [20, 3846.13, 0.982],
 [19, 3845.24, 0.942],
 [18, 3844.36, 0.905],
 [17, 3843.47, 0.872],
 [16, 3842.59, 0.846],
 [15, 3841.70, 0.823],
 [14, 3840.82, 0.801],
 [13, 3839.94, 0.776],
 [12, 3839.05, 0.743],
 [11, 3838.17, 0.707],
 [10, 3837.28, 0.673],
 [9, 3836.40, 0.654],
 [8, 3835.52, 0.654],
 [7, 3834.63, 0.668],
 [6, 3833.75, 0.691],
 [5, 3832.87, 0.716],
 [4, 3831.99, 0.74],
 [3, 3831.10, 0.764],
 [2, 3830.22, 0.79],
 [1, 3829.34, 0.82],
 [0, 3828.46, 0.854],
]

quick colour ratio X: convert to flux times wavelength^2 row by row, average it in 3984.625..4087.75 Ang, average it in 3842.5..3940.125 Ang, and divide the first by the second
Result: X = 1.34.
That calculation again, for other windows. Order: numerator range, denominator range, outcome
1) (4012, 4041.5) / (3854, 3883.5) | 1.35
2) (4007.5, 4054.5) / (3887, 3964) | 1.35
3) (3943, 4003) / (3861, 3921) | 1.03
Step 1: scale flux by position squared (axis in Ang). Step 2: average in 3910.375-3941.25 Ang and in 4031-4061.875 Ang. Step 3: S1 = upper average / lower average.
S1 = 1.37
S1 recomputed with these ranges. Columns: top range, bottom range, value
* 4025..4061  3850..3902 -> 1.34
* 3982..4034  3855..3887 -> 1.31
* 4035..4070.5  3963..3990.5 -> 1.41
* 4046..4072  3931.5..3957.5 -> 1.39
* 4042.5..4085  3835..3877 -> 1.39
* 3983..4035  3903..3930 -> 1.23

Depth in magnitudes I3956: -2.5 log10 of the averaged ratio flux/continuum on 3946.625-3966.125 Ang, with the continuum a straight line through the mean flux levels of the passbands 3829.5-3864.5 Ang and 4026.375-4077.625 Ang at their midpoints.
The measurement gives 0.12 mag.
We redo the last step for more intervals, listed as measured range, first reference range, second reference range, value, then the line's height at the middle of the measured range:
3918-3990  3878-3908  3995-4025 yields 0.201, 1.14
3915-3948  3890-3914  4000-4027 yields 0.159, 1.1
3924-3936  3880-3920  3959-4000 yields 0.200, 1.01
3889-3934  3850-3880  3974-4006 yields 0.074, 1.08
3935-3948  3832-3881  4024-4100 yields 0.145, 1.07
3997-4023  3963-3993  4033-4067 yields -0.197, 1.08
